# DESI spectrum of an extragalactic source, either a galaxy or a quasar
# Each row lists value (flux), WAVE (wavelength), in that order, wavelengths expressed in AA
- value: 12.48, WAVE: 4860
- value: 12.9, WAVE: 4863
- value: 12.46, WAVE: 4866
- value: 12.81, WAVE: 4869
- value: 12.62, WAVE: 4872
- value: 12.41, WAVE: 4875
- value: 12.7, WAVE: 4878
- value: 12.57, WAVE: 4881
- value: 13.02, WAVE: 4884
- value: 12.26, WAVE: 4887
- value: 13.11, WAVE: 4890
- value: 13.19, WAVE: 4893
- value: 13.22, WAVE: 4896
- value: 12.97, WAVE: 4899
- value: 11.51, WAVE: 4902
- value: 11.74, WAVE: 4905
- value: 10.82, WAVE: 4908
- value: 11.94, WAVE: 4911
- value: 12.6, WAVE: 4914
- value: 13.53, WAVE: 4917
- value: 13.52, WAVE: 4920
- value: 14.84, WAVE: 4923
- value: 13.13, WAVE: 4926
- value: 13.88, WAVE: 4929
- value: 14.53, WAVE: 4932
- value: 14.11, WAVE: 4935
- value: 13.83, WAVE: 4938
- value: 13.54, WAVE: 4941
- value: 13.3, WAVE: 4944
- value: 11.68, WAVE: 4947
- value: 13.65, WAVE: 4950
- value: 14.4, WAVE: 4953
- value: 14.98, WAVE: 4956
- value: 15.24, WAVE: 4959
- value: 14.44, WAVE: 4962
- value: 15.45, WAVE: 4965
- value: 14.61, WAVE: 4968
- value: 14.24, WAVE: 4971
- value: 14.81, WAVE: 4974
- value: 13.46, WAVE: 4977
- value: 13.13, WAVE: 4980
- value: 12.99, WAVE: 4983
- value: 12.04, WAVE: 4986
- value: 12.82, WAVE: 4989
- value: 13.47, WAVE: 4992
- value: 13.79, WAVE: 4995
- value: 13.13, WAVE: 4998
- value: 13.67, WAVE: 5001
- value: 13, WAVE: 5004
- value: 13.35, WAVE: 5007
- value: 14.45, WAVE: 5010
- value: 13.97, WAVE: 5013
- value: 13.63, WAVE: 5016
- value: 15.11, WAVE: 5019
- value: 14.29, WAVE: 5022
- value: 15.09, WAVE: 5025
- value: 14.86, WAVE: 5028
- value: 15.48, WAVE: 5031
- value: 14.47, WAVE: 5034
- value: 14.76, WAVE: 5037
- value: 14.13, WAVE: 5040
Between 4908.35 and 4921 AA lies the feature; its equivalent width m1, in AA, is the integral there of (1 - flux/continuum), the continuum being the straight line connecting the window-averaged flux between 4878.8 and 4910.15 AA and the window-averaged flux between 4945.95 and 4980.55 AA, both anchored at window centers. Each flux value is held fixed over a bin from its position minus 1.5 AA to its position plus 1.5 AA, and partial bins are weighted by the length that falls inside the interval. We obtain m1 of 0.3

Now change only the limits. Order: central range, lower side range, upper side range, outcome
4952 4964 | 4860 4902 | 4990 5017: -1.4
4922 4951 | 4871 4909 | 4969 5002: -1.5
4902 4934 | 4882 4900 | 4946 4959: 0.9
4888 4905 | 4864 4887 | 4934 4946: 0.3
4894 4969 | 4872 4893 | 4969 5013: -2.4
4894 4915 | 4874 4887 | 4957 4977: 1.7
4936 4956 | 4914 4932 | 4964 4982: 0.6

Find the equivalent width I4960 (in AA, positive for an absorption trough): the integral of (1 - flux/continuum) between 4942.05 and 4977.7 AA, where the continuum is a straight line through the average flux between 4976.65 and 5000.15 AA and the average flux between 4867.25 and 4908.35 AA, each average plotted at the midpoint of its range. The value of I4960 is -3.4 AA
